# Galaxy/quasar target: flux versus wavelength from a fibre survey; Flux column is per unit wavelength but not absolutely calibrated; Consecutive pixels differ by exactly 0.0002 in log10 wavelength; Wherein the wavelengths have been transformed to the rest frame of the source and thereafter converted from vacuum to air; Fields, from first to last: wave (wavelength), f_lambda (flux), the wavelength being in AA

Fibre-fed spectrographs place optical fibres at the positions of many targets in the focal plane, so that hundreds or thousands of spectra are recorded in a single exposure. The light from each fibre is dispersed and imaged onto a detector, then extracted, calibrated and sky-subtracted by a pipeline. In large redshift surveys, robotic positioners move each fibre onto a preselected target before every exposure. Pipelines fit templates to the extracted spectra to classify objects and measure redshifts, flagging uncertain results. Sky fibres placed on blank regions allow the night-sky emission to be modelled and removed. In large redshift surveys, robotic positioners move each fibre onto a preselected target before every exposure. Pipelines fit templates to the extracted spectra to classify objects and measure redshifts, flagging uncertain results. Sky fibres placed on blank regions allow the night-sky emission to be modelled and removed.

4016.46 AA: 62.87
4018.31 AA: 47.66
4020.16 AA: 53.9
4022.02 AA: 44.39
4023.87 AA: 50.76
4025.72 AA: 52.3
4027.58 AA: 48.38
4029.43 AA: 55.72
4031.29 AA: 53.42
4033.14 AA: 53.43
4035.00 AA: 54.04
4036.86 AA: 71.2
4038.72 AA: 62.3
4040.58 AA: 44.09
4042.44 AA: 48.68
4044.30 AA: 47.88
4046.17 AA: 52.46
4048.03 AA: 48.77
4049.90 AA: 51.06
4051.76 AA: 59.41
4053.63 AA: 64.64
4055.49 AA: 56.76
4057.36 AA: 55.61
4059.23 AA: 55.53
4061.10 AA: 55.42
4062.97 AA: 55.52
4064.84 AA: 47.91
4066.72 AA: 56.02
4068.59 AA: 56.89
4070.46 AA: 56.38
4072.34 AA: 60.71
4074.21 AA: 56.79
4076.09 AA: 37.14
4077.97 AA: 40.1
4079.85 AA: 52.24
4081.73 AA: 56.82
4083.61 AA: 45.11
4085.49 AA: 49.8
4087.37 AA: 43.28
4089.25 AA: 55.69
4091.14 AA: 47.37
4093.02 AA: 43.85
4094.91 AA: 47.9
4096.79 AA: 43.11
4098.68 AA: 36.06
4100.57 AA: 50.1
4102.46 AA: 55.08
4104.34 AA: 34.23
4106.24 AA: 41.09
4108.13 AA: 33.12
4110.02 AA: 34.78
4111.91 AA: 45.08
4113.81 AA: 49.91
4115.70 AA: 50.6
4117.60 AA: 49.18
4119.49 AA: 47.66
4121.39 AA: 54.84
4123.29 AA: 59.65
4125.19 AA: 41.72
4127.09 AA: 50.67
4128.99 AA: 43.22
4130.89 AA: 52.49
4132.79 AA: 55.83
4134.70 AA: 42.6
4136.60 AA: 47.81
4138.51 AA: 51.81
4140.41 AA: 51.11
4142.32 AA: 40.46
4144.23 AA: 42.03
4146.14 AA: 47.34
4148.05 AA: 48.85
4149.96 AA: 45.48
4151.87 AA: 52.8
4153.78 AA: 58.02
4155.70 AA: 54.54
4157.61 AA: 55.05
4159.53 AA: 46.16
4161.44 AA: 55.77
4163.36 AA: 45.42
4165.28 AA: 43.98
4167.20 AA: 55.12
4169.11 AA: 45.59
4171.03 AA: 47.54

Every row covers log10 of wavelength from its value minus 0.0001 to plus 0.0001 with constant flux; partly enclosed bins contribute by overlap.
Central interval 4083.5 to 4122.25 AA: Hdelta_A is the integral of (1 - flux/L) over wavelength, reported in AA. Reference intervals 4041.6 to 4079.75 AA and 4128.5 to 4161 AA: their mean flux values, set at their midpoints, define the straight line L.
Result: 4.3 AA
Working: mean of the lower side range 53.2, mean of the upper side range 49.3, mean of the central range 45.6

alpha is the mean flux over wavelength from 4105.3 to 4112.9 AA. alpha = 38.6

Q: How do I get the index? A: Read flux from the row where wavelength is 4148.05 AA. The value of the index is 48.85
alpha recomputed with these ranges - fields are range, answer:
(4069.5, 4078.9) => 50.2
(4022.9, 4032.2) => 52.1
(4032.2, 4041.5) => 57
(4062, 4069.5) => 54.1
